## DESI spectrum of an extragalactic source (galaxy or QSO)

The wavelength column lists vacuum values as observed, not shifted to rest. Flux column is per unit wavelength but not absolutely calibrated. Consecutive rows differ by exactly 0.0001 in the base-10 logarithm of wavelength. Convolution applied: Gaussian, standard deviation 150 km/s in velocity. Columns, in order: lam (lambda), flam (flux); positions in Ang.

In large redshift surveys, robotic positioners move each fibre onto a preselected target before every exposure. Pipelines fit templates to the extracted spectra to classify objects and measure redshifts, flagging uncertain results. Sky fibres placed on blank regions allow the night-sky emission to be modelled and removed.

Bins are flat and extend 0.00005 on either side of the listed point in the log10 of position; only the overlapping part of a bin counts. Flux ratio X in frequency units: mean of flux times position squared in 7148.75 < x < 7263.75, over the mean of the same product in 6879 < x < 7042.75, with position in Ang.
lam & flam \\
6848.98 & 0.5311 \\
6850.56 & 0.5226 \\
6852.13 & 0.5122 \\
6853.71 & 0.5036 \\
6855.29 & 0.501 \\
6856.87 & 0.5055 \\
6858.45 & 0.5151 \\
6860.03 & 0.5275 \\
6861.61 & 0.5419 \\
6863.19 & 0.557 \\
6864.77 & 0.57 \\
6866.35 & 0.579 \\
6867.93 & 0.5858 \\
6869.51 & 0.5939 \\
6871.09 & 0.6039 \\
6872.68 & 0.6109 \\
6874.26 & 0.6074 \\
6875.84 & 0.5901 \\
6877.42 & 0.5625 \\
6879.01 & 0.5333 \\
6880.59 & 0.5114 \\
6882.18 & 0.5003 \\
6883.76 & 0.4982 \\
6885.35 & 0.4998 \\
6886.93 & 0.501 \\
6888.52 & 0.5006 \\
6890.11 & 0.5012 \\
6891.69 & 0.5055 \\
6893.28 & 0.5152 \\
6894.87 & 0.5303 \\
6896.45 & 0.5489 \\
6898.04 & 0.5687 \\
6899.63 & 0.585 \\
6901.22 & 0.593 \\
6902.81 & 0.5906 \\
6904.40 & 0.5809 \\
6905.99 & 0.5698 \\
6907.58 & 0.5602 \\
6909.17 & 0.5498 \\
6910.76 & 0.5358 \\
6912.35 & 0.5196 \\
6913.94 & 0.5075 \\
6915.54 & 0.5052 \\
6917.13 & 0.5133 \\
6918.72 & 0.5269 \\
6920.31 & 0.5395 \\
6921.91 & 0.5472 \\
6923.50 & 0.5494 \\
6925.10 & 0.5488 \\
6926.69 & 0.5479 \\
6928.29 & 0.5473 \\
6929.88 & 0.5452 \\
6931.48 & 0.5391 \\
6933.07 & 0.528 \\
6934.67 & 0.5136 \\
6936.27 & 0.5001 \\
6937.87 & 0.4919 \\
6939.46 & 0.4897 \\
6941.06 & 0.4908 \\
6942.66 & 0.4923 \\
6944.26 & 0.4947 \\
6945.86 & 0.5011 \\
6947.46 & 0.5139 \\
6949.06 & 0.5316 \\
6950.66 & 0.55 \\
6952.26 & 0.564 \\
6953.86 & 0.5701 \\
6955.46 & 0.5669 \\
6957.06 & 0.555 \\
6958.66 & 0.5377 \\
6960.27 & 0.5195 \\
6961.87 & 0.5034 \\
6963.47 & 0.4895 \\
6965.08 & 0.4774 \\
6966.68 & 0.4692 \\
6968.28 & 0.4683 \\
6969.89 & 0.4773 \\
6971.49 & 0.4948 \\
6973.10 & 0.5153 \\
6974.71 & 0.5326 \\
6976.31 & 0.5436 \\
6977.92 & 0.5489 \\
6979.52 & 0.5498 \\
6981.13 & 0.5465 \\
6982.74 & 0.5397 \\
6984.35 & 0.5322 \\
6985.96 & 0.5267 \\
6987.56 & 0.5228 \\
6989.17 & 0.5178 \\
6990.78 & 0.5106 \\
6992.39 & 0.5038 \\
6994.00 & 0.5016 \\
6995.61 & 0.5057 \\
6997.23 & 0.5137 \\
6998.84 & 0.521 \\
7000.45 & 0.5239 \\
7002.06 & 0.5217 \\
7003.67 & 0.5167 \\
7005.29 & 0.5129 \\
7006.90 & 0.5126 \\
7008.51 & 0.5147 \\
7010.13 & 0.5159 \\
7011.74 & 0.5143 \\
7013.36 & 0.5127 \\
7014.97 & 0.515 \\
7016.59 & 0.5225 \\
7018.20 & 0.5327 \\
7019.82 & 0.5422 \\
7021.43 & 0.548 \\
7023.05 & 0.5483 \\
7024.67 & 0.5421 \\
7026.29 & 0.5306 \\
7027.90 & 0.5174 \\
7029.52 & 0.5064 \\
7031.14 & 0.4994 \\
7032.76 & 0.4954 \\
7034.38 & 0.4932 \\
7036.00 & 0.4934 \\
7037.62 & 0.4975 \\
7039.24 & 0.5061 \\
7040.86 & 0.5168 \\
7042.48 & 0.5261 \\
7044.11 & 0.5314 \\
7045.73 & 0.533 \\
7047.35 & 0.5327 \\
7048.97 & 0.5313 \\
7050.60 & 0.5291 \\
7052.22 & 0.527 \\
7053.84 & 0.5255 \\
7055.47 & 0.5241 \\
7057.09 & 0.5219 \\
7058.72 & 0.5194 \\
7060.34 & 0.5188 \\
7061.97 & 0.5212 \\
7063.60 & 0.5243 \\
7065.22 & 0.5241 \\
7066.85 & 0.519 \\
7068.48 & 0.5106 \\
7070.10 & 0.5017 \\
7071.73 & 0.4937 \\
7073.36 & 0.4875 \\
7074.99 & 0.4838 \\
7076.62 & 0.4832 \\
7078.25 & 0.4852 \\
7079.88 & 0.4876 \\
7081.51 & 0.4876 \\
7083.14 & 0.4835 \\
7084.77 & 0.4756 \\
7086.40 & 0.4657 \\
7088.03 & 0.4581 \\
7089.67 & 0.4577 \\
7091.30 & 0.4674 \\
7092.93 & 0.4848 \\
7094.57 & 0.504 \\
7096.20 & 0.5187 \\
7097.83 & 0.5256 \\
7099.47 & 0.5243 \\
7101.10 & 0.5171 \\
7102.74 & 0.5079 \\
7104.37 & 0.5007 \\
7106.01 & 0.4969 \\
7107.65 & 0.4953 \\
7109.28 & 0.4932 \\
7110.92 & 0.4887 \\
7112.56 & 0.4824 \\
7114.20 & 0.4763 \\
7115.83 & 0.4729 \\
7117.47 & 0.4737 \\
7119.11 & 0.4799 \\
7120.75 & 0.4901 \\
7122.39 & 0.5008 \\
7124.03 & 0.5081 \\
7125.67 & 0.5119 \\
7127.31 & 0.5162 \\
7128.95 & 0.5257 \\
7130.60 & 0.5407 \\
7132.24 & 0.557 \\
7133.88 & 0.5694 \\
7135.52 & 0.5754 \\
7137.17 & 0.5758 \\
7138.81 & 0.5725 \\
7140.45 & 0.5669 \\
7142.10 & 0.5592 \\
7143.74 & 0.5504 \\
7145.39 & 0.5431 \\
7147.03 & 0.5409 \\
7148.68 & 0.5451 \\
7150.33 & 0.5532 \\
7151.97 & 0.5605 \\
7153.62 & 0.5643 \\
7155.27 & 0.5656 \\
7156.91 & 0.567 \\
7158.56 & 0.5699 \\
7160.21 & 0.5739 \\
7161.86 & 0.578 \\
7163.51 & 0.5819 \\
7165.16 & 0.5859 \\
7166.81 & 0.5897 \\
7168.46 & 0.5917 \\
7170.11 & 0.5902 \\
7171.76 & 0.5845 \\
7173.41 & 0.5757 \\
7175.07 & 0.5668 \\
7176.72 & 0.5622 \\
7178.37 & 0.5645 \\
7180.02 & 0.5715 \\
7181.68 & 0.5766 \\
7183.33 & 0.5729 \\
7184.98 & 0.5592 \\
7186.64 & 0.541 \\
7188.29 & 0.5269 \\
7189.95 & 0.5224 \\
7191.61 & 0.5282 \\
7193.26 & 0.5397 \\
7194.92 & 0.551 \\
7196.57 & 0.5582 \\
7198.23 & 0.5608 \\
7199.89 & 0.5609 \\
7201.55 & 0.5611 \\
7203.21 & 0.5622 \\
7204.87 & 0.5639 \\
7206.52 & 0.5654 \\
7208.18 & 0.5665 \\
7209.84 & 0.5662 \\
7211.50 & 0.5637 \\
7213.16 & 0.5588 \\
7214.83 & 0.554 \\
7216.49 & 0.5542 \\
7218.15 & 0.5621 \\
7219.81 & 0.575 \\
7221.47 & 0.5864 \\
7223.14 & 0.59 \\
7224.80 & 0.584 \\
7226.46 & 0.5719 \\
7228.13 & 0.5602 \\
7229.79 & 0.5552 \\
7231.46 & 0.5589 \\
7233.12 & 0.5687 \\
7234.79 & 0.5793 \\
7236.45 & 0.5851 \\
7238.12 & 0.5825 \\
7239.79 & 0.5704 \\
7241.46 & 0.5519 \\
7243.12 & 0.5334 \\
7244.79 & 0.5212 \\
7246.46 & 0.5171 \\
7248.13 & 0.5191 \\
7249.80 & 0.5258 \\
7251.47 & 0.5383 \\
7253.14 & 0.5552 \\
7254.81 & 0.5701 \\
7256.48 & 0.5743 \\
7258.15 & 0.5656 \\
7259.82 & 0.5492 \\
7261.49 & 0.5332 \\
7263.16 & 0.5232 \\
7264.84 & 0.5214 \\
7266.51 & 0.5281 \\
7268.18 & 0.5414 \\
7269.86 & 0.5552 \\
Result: 1.15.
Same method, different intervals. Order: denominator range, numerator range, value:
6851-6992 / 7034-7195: 1.05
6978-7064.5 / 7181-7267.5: 1.13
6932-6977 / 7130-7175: 1.17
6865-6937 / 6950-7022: 0.98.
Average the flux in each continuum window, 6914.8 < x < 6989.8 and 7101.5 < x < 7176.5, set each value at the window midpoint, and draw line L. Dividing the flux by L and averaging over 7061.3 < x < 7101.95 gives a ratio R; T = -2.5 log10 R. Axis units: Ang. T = 0.08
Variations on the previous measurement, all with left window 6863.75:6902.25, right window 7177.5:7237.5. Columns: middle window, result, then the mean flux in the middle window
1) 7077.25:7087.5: 0.16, 0.481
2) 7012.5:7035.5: 0.07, 0.521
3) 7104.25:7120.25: 0.15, 0.485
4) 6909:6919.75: 0.06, 0.522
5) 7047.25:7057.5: 0.06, 0.527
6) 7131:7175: -0.02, 0.568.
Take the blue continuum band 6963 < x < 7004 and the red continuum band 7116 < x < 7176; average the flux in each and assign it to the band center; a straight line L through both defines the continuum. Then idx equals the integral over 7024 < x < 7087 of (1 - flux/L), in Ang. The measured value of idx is 2.6 Ang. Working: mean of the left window 0.514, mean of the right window 0.552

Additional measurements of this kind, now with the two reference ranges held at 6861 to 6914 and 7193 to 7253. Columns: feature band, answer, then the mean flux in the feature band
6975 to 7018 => 2.4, 0.522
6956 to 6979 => 1.8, 0.511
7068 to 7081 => 1.5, 0.491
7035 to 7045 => 0.8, 0.512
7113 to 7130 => 1.9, 0.496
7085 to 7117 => 3.7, 0.491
